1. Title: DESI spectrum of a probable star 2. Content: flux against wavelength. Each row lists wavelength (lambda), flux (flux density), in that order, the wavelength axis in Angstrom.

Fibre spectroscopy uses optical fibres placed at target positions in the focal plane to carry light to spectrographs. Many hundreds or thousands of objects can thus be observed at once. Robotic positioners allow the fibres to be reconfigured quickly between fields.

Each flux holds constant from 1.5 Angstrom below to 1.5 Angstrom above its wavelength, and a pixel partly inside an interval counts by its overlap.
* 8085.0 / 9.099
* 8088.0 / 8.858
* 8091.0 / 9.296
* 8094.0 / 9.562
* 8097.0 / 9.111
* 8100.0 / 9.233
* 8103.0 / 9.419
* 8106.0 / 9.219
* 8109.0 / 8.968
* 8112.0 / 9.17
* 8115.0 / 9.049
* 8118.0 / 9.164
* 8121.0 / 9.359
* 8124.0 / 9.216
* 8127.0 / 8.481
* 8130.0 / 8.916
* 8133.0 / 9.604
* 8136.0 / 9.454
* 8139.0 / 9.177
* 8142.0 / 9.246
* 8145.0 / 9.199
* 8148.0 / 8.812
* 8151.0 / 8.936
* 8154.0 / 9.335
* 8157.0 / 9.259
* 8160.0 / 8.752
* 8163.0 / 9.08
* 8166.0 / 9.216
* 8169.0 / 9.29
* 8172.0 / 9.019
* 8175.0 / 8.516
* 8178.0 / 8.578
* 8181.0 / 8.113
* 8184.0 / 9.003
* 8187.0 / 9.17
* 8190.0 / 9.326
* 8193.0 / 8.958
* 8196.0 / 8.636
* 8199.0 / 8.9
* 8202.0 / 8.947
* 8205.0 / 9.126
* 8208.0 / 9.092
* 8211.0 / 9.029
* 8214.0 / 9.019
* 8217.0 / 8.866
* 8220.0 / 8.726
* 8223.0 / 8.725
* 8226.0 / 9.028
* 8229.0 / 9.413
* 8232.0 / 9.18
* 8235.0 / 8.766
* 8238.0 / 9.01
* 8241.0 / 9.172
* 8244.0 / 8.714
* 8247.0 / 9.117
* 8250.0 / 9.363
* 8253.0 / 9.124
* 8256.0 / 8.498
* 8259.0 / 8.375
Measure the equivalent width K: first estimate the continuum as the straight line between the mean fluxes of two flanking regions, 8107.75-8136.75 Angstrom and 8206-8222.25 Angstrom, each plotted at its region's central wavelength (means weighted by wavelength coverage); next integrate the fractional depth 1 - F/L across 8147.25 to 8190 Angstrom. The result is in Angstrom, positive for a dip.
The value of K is 0.4 Angstrom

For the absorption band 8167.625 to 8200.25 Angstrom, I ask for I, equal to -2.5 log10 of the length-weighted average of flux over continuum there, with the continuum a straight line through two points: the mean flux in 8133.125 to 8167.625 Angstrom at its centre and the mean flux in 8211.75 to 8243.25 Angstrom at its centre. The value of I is 0.03 mag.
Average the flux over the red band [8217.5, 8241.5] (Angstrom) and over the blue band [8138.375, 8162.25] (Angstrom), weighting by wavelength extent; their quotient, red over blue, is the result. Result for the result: 1.0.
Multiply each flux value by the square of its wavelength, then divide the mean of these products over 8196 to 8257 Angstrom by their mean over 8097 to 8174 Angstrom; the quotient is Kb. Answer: 1.01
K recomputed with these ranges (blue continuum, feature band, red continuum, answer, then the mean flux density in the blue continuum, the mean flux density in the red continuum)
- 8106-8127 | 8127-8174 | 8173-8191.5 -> -0.9 Angstrom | 9.11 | 8.79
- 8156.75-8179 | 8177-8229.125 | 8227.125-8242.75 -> 0.7 Angstrom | 8.96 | 9.1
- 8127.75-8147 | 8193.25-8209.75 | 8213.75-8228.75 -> 0.1 Angstrom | 9.22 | 8.91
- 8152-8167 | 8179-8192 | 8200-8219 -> 0.2 Angstrom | 9.12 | 9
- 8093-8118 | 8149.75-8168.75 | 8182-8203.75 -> -0.1 Angstrom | 9.21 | 8.97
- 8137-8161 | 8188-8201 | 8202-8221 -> 0.1 Angstrom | 9.1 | 8.98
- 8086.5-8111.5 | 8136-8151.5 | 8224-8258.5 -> 0.0 Angstrom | 9.21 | 9.01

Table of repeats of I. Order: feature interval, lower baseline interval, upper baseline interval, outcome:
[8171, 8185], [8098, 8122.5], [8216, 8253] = 0.06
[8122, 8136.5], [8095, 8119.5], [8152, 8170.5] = 0.01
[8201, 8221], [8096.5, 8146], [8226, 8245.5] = 0.01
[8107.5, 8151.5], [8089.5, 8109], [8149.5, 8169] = 0.01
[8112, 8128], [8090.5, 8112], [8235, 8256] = 0.02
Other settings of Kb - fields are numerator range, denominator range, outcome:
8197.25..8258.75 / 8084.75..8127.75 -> 1.01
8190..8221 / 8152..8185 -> 1.01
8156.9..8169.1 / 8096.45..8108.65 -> 1.00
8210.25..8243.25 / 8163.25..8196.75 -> 1.02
